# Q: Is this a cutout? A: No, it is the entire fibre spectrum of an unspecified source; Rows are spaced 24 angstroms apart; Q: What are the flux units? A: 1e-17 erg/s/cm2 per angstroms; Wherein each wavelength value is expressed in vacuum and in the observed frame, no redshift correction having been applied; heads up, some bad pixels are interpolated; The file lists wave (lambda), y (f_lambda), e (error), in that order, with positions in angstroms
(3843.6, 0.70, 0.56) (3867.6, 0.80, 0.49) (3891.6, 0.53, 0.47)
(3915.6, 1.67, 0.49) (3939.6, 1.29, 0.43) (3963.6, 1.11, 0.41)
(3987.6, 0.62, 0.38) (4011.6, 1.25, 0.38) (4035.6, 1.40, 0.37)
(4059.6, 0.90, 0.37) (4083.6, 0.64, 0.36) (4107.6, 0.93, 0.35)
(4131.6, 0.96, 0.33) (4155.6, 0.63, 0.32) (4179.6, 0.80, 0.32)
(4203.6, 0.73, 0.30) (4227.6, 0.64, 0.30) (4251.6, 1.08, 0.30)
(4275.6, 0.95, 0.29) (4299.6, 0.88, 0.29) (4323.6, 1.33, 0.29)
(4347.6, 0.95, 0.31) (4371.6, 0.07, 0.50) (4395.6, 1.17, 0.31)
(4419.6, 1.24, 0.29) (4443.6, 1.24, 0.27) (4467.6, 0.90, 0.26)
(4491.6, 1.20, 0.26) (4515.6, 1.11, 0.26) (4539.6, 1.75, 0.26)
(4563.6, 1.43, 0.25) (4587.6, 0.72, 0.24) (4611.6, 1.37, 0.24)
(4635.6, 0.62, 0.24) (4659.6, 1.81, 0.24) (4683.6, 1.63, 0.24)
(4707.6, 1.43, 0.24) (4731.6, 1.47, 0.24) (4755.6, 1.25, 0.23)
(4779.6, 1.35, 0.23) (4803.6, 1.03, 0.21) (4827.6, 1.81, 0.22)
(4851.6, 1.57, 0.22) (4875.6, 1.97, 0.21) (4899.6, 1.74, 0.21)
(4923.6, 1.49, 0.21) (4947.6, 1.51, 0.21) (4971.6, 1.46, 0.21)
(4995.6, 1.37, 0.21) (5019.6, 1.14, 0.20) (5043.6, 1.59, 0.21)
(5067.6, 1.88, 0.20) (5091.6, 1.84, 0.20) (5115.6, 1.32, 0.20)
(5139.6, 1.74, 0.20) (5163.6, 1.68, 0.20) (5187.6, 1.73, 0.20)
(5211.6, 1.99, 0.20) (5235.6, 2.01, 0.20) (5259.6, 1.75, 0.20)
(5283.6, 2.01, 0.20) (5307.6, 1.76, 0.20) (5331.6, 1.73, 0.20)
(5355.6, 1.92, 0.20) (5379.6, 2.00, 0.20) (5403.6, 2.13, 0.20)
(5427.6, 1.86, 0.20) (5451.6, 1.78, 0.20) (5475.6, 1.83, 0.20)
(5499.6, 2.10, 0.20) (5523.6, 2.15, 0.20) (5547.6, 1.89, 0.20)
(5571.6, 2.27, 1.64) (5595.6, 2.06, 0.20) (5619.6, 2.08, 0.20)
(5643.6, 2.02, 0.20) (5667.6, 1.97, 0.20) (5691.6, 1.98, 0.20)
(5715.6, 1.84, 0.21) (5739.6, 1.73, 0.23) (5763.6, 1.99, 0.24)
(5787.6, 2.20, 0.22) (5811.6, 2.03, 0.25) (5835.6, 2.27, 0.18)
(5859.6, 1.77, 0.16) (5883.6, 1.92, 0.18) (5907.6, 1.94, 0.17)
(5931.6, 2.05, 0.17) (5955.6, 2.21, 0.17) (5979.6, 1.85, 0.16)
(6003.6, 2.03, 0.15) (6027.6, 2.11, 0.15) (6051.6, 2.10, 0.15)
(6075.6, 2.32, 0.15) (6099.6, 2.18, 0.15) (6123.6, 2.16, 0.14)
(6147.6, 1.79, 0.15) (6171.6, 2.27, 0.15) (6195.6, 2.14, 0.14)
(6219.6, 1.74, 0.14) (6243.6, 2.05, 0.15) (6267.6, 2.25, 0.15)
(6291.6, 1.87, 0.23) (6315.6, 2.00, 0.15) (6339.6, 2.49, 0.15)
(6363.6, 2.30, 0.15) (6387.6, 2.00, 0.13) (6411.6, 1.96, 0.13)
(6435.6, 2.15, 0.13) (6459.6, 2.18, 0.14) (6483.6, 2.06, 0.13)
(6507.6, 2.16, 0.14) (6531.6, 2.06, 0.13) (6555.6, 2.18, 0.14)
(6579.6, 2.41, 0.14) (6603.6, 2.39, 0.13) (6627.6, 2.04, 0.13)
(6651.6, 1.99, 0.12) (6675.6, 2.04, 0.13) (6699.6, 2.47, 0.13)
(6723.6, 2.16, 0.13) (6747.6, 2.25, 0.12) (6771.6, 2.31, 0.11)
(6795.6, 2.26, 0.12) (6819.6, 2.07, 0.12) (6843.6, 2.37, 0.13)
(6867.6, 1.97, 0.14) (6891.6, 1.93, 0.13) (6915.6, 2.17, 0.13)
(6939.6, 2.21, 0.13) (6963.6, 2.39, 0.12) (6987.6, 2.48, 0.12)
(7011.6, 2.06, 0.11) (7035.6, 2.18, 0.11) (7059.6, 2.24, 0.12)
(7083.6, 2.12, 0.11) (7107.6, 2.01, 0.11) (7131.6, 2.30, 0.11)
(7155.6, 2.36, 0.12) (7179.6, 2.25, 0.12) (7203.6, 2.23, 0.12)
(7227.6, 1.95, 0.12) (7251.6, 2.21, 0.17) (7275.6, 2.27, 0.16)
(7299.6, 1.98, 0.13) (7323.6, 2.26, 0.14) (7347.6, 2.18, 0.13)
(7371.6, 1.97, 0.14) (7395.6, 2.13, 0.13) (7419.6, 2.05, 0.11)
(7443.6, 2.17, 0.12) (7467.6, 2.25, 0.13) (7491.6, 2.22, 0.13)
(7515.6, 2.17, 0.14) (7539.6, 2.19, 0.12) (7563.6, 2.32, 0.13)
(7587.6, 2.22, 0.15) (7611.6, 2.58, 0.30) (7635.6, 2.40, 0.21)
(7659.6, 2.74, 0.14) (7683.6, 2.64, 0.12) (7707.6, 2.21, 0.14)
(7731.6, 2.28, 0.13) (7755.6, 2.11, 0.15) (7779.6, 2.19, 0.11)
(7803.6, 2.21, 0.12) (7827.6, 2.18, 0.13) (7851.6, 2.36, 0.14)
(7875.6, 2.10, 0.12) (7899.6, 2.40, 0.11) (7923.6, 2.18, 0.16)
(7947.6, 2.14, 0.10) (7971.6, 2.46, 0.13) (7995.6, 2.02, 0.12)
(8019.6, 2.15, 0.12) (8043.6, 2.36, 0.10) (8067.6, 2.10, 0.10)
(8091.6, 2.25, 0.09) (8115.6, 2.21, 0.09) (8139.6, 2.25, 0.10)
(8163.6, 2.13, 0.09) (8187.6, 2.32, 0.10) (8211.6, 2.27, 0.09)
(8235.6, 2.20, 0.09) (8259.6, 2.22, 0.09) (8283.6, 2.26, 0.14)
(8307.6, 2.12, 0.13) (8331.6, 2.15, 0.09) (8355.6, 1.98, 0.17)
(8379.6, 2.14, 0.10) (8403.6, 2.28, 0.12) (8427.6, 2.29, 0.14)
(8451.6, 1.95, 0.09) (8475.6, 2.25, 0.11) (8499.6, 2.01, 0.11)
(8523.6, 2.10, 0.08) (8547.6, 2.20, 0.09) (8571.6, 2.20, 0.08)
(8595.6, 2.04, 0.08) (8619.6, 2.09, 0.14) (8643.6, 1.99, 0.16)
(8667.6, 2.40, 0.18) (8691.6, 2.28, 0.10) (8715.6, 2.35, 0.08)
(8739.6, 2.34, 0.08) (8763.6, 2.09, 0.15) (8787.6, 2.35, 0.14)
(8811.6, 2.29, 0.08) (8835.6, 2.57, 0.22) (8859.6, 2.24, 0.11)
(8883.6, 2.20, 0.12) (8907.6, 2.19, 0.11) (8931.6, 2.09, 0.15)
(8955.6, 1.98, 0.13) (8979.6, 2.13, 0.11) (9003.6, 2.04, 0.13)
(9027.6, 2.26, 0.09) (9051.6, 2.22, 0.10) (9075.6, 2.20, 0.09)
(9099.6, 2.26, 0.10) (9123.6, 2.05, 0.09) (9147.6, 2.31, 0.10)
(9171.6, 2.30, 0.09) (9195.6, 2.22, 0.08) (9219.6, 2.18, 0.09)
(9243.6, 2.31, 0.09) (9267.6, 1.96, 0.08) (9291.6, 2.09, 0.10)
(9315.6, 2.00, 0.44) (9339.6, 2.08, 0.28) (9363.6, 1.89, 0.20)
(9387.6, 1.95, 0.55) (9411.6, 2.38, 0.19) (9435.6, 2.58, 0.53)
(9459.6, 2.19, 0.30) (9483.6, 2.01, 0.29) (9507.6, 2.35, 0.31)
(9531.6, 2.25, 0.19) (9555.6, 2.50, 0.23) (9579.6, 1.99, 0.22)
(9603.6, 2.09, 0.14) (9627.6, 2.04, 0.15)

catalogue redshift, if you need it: 0.17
